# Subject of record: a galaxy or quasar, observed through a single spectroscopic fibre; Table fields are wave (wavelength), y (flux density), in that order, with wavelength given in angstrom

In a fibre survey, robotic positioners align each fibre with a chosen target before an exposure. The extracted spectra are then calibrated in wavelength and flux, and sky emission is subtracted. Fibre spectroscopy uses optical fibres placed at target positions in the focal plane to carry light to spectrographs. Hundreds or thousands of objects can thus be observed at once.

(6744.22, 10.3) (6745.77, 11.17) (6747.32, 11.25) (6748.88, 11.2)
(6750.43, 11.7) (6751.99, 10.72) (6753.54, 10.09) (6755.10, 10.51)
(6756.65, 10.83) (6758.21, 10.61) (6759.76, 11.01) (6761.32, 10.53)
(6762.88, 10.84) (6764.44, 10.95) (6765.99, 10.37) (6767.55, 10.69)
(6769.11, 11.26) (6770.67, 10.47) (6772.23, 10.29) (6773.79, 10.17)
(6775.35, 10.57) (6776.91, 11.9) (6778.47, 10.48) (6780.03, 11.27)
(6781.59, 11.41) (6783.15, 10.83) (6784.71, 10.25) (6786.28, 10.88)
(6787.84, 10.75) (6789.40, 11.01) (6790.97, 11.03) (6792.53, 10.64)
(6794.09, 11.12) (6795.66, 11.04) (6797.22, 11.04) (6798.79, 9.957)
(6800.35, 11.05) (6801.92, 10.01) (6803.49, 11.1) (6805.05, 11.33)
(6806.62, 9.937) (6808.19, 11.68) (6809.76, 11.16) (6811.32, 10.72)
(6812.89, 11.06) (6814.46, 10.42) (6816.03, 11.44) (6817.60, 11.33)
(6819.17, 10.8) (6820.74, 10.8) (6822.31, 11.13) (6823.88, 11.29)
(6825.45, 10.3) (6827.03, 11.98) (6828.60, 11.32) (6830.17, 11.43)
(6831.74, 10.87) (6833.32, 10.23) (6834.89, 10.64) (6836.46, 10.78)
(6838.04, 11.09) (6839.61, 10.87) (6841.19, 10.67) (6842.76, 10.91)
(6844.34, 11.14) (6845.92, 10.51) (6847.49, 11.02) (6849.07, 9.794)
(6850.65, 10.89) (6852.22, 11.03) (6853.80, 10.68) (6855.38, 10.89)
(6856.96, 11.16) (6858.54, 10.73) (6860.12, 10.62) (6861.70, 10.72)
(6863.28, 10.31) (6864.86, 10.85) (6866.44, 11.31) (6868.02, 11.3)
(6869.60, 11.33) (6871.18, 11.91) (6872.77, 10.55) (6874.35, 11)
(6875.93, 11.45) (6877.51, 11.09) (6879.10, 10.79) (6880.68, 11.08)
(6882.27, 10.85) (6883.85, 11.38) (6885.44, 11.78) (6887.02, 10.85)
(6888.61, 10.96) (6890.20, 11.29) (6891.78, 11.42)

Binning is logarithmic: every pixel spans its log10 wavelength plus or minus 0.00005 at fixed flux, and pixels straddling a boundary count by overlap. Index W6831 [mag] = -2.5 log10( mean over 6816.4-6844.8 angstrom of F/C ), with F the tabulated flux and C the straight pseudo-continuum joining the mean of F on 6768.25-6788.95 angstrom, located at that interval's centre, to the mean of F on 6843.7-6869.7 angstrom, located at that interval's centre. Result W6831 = -0.02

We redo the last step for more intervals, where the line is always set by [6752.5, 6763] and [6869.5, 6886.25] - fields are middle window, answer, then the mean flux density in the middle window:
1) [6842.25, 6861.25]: 0.03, 10.8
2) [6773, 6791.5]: -0.01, 10.9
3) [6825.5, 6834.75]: -0.01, 11.1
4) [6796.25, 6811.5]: 0.00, 10.8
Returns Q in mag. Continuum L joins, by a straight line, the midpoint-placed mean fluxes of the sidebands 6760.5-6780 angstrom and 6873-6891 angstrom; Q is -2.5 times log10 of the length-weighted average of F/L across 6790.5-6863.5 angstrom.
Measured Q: 0.006 mag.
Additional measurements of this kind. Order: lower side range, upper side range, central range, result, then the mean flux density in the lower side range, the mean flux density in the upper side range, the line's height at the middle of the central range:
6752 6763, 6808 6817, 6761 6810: 0.00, 10.6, 11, 10.8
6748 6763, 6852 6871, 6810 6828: -0.01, 10.8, 10.9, 10.9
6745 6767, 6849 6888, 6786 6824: 0.00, 10.8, 11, 10.9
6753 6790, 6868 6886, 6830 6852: 0.03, 10.8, 11.2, 11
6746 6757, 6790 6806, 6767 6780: 0.01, 10.9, 10.8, 10.9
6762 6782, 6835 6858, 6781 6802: 0.00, 10.8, 10.8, 10.8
